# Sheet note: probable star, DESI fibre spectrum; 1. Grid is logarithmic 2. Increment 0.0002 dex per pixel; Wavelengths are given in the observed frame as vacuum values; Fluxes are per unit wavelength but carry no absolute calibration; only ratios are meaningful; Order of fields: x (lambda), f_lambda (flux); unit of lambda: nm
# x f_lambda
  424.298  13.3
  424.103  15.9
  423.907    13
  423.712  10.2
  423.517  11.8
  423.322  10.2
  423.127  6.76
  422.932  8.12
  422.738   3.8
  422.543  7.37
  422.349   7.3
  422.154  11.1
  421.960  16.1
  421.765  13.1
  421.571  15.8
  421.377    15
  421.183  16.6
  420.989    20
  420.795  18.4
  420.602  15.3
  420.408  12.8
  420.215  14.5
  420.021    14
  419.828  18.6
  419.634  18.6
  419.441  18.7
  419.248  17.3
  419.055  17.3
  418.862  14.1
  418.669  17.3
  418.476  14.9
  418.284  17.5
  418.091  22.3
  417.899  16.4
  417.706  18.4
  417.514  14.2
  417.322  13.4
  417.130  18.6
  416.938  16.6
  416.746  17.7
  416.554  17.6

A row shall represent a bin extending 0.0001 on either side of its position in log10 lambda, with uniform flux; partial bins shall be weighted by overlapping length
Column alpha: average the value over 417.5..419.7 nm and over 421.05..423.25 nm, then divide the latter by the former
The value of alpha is 0.6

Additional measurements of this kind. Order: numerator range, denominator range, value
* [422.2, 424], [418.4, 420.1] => 0.52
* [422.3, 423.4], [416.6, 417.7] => 0.44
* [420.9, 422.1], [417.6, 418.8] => 0.90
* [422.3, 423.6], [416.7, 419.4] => 0.47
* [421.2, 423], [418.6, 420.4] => 0.68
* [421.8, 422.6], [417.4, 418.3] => 0.61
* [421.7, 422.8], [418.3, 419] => 0.63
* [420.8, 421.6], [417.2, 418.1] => 1.04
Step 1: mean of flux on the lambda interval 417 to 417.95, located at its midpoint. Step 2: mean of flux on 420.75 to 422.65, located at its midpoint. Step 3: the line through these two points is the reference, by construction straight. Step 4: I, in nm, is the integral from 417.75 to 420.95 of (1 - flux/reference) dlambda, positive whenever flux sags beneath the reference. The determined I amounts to -0.35 nm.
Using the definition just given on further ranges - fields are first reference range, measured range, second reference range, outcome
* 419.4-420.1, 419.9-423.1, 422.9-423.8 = 0.20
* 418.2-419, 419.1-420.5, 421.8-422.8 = -0.25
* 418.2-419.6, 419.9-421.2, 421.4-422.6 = -0.16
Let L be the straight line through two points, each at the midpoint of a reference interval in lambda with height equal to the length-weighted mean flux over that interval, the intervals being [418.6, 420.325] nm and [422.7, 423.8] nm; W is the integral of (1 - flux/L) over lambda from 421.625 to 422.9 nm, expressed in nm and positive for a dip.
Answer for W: 0.13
